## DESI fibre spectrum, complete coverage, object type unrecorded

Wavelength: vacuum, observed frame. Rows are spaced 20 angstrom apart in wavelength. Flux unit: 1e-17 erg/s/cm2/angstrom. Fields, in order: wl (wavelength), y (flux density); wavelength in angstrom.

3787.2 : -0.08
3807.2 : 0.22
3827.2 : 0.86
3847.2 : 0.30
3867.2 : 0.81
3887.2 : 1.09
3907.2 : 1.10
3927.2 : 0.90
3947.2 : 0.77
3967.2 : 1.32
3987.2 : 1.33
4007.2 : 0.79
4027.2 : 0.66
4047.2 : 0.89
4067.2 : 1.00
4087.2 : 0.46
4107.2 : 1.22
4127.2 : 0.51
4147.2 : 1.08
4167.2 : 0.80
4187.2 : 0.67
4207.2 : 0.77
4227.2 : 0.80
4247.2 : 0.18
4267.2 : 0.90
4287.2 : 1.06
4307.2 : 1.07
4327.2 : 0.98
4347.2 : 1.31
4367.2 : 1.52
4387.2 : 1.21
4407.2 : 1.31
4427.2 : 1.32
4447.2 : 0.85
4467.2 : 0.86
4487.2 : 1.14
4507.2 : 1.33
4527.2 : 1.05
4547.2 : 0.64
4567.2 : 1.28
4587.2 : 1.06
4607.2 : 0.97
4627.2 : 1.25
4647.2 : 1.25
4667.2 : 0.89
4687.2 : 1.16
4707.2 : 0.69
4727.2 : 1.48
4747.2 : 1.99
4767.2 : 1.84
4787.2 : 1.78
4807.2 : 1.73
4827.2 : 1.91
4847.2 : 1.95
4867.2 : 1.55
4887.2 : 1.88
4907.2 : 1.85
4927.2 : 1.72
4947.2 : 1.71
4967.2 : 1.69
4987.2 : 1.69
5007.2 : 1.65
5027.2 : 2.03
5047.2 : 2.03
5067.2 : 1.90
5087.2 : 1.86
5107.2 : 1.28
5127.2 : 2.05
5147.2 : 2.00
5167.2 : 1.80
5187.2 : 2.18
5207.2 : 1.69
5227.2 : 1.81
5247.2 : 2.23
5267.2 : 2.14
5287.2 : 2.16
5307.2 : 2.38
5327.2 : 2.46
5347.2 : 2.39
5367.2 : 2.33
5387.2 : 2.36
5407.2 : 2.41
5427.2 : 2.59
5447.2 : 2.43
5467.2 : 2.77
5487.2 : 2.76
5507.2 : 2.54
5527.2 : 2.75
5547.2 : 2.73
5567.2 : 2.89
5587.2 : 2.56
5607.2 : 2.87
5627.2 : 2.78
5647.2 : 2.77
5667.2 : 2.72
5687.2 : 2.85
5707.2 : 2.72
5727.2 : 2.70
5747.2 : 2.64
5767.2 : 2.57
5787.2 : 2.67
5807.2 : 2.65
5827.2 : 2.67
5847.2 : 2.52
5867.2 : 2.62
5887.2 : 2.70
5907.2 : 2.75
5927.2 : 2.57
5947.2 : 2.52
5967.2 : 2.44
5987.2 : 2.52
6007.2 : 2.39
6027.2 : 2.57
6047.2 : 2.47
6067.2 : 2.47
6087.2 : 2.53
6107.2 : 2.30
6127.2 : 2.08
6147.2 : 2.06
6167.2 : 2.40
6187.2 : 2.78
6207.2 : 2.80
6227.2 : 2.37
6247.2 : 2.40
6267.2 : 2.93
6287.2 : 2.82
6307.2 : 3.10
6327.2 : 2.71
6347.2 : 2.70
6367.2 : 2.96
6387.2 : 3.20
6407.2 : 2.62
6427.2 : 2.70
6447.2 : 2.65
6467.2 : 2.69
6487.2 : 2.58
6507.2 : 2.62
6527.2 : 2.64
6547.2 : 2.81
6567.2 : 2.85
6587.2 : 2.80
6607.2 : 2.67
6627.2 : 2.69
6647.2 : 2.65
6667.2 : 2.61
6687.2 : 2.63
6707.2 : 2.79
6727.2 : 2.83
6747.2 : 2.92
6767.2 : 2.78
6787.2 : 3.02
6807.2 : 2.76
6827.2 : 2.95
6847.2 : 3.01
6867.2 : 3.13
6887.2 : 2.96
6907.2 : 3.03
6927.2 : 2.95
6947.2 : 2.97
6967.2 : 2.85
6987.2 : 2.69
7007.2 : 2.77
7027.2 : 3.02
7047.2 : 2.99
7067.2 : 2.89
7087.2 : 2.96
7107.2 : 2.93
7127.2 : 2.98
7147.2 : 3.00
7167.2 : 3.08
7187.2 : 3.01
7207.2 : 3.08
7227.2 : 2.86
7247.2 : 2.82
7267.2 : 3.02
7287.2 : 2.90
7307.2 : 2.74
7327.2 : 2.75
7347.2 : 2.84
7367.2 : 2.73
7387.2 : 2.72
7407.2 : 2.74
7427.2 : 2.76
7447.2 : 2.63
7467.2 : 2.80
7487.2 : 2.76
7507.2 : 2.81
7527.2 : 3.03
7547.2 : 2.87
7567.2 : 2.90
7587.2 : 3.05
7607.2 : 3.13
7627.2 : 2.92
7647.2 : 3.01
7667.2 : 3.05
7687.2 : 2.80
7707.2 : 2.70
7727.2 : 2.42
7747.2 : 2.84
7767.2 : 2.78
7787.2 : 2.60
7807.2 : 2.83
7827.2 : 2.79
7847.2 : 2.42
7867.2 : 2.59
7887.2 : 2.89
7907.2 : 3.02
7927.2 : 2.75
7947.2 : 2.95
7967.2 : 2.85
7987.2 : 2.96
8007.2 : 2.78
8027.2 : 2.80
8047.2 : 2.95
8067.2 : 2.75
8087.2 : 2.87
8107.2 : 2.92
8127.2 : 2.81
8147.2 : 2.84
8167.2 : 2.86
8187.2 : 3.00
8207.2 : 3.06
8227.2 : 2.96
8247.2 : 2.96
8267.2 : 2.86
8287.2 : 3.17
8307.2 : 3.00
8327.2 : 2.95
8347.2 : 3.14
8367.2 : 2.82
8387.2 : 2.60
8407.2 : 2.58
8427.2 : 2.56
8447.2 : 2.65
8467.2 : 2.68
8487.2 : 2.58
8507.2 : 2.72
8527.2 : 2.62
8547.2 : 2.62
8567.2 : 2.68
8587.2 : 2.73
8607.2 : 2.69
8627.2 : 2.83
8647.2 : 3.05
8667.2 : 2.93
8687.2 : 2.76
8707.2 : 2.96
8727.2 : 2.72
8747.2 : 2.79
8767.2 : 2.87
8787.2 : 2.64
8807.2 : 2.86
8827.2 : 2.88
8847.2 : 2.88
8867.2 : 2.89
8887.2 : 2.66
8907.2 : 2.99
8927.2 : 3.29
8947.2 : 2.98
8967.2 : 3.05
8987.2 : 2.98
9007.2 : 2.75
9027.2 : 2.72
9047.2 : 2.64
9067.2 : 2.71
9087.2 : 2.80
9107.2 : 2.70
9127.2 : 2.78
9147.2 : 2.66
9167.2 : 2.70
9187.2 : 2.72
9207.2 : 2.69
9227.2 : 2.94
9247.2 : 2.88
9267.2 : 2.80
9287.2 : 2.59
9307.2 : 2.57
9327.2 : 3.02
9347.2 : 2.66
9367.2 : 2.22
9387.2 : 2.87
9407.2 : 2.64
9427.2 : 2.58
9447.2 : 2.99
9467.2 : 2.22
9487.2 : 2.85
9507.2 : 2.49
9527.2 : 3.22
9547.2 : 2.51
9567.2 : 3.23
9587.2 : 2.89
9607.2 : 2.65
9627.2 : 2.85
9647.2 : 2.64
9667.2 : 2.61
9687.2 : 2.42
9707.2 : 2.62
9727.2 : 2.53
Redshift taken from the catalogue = 0.186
